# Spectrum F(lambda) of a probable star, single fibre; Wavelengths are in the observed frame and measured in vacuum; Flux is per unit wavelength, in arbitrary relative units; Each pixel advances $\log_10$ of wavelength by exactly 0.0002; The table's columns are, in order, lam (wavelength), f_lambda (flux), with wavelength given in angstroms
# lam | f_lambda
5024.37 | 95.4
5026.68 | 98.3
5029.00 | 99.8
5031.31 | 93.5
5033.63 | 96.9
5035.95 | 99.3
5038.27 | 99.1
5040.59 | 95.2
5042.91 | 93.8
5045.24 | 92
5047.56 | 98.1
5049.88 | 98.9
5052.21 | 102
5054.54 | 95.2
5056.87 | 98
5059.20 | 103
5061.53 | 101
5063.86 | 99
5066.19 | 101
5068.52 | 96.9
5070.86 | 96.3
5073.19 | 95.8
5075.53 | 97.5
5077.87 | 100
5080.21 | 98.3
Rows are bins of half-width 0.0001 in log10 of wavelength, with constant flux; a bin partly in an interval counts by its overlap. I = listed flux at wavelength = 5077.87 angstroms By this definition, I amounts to 100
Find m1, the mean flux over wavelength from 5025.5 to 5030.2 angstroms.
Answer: 99.1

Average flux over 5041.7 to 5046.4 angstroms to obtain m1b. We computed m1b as 92.9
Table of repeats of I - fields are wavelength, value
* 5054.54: 95.2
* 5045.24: 92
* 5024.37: 95.4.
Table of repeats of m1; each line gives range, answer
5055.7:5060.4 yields 100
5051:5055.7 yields 98.5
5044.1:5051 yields 96.5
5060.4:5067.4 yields 100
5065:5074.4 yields 97.5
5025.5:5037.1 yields 97.6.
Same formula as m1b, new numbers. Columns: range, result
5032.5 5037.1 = 98.1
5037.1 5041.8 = 97.2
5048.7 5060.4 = 99.4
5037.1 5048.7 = 95.6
